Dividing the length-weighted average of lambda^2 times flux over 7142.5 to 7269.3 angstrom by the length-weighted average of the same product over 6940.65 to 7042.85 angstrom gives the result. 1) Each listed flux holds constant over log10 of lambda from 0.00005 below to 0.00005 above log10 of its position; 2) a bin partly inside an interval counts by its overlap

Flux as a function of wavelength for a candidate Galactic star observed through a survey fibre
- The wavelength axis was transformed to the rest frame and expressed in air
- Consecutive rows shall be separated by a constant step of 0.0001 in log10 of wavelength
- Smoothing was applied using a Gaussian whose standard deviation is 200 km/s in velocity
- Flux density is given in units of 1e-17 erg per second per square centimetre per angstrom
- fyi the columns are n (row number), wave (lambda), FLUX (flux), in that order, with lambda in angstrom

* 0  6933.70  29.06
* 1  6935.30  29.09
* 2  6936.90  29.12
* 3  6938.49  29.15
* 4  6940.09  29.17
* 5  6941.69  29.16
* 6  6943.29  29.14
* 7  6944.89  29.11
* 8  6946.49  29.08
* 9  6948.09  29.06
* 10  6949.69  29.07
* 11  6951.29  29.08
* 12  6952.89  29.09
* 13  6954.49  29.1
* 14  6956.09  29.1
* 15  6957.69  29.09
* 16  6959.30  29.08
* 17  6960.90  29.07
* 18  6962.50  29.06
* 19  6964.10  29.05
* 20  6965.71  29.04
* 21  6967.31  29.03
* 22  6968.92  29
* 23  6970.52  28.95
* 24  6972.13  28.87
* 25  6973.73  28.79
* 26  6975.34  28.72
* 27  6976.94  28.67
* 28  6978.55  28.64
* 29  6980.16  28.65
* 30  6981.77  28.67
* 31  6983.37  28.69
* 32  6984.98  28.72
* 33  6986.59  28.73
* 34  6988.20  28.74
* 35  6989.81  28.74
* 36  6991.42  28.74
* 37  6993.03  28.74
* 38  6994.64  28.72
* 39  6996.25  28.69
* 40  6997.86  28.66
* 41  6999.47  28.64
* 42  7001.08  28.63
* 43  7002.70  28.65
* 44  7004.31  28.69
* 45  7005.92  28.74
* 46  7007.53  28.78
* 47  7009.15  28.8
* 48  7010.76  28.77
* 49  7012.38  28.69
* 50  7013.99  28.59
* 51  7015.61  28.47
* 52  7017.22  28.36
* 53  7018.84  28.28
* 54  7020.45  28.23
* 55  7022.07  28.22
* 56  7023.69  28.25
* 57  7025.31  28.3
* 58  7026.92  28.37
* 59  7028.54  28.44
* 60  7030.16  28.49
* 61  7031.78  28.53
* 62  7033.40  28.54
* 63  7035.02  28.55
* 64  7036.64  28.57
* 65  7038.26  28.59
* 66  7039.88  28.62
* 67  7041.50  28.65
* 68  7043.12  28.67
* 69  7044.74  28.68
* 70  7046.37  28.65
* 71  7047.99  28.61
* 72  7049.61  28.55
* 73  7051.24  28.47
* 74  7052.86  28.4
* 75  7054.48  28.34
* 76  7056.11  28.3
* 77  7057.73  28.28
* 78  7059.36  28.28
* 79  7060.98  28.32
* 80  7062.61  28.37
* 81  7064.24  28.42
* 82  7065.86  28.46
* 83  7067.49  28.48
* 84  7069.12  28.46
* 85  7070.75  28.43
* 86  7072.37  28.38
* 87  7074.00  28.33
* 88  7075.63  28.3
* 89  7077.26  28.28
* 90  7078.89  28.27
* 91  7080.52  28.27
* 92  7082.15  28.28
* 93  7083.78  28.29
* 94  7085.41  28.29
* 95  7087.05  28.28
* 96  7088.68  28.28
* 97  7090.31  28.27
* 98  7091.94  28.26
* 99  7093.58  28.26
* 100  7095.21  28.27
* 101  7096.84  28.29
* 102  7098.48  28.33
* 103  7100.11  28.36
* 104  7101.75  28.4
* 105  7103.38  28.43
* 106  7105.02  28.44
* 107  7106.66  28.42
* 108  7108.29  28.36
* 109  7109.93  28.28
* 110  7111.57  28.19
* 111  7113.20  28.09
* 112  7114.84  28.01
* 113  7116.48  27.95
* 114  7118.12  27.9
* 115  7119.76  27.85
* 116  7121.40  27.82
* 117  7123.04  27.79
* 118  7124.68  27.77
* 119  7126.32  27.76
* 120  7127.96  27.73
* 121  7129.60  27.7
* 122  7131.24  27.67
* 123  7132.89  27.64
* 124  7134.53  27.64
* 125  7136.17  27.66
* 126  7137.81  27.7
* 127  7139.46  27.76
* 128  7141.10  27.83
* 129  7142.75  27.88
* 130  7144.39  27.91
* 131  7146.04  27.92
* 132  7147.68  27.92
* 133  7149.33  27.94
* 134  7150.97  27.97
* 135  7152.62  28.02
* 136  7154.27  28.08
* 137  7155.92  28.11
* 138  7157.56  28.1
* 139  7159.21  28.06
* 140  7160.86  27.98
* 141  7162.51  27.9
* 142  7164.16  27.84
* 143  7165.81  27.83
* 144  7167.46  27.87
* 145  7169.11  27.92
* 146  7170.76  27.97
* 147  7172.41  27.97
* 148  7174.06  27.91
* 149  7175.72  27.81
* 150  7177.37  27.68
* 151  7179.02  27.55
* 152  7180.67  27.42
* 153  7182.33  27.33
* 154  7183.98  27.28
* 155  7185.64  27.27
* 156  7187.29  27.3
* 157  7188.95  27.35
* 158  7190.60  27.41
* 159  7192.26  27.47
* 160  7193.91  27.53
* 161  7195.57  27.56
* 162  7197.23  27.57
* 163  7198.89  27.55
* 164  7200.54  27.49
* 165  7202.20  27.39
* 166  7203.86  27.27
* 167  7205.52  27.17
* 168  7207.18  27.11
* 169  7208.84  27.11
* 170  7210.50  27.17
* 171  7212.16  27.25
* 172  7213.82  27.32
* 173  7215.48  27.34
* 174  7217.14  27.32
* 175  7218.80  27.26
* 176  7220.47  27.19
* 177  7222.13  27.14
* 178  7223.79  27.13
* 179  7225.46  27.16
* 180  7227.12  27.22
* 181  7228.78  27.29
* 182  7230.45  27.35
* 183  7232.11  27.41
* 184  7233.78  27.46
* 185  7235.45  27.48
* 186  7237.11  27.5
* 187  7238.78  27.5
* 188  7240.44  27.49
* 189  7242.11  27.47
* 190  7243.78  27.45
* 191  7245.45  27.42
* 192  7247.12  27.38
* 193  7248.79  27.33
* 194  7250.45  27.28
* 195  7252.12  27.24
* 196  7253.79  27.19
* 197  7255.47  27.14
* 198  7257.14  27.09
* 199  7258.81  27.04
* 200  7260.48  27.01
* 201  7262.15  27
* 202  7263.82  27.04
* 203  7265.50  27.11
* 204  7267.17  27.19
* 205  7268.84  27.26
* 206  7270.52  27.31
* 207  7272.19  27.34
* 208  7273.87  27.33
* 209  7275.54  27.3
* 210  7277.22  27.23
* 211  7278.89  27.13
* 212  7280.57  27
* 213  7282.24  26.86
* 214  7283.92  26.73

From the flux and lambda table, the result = 1.0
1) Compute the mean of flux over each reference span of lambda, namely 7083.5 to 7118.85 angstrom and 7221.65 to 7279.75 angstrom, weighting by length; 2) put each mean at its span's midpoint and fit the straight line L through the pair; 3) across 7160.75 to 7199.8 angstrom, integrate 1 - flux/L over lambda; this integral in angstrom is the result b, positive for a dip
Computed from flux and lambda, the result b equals 0.1 angstrom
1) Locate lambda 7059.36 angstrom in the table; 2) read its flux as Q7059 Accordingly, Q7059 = 28.28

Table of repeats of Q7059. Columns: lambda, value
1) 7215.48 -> 27.34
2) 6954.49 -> 29.1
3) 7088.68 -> 28.28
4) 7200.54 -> 27.49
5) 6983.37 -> 28.69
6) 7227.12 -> 27.22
